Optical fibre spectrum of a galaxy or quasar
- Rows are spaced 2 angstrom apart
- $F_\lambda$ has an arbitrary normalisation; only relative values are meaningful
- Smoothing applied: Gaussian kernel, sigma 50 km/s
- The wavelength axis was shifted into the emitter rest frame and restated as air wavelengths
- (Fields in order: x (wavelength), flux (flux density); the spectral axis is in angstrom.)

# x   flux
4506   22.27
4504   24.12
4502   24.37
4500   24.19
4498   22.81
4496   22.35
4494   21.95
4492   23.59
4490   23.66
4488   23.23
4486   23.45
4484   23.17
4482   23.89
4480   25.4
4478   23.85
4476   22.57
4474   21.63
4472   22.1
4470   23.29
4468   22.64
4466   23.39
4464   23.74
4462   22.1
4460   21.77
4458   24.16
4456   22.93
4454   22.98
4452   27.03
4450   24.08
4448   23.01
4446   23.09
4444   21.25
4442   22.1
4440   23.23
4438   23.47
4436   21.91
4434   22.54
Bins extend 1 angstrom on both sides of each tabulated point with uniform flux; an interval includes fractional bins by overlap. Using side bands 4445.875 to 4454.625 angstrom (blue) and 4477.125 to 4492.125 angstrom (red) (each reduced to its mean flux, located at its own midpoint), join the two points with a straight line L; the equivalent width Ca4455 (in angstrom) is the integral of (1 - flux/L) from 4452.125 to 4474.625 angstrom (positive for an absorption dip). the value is 1.0 angstrom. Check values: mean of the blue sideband 24.2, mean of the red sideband 23.8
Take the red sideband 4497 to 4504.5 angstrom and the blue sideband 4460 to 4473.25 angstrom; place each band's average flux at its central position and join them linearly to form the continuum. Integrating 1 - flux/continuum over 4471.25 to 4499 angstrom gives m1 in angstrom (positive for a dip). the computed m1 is 0.3 angstrom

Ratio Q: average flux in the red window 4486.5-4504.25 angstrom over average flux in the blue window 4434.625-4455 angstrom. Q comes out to 1.01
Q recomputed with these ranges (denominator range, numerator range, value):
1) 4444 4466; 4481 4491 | 1.00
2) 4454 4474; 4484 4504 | 1.02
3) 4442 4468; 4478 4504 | 1.01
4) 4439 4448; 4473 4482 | 1.04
